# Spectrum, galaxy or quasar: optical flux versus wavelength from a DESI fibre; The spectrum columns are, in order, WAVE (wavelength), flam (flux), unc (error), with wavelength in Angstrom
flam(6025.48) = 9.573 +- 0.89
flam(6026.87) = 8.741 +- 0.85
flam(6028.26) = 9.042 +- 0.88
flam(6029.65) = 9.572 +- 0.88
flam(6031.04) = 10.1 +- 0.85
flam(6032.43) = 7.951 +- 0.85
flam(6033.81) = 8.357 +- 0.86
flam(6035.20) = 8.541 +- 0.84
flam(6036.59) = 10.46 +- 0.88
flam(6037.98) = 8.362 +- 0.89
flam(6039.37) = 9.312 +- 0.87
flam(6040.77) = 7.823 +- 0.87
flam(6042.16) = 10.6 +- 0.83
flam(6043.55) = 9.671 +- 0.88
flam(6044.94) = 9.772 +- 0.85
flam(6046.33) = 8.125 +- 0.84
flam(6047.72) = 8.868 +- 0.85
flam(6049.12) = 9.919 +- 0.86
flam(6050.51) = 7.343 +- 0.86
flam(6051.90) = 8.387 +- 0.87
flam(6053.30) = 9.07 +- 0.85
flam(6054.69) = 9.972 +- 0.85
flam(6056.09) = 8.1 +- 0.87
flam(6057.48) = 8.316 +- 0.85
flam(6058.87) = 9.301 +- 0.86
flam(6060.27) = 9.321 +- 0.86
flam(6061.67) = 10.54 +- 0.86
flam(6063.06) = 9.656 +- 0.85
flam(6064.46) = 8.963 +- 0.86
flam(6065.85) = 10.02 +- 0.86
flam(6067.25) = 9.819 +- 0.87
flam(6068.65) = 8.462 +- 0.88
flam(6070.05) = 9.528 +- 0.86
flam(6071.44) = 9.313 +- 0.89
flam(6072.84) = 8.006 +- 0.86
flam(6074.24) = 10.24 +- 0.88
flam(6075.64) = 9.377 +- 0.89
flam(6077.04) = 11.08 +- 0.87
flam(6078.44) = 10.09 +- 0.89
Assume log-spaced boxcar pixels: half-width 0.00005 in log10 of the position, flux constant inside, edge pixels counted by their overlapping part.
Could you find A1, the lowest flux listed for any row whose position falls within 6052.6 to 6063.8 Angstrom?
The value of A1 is 8.1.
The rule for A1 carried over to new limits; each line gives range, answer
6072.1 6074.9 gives 8.006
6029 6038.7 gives 7.951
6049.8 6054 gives 7.343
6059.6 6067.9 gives 8.963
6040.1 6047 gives 7.823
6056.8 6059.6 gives 8.316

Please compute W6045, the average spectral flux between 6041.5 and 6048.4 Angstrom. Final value 9.41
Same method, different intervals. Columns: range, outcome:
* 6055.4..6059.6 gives 8.59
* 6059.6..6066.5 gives 9.71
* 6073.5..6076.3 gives 9.78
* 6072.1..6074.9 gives 9.1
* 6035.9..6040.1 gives 9.35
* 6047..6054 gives 8.72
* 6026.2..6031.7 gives 9.35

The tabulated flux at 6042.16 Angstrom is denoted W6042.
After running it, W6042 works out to 10.6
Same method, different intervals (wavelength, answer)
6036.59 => 10.46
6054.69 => 9.972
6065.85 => 10.02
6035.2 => 8.541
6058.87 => 9.301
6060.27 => 9.321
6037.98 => 8.362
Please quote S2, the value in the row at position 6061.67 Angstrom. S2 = 10.54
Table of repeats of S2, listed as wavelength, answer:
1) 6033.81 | 8.357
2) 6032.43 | 7.951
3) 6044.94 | 9.772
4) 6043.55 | 9.671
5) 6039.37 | 9.312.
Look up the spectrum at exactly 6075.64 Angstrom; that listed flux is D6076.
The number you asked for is 9.377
